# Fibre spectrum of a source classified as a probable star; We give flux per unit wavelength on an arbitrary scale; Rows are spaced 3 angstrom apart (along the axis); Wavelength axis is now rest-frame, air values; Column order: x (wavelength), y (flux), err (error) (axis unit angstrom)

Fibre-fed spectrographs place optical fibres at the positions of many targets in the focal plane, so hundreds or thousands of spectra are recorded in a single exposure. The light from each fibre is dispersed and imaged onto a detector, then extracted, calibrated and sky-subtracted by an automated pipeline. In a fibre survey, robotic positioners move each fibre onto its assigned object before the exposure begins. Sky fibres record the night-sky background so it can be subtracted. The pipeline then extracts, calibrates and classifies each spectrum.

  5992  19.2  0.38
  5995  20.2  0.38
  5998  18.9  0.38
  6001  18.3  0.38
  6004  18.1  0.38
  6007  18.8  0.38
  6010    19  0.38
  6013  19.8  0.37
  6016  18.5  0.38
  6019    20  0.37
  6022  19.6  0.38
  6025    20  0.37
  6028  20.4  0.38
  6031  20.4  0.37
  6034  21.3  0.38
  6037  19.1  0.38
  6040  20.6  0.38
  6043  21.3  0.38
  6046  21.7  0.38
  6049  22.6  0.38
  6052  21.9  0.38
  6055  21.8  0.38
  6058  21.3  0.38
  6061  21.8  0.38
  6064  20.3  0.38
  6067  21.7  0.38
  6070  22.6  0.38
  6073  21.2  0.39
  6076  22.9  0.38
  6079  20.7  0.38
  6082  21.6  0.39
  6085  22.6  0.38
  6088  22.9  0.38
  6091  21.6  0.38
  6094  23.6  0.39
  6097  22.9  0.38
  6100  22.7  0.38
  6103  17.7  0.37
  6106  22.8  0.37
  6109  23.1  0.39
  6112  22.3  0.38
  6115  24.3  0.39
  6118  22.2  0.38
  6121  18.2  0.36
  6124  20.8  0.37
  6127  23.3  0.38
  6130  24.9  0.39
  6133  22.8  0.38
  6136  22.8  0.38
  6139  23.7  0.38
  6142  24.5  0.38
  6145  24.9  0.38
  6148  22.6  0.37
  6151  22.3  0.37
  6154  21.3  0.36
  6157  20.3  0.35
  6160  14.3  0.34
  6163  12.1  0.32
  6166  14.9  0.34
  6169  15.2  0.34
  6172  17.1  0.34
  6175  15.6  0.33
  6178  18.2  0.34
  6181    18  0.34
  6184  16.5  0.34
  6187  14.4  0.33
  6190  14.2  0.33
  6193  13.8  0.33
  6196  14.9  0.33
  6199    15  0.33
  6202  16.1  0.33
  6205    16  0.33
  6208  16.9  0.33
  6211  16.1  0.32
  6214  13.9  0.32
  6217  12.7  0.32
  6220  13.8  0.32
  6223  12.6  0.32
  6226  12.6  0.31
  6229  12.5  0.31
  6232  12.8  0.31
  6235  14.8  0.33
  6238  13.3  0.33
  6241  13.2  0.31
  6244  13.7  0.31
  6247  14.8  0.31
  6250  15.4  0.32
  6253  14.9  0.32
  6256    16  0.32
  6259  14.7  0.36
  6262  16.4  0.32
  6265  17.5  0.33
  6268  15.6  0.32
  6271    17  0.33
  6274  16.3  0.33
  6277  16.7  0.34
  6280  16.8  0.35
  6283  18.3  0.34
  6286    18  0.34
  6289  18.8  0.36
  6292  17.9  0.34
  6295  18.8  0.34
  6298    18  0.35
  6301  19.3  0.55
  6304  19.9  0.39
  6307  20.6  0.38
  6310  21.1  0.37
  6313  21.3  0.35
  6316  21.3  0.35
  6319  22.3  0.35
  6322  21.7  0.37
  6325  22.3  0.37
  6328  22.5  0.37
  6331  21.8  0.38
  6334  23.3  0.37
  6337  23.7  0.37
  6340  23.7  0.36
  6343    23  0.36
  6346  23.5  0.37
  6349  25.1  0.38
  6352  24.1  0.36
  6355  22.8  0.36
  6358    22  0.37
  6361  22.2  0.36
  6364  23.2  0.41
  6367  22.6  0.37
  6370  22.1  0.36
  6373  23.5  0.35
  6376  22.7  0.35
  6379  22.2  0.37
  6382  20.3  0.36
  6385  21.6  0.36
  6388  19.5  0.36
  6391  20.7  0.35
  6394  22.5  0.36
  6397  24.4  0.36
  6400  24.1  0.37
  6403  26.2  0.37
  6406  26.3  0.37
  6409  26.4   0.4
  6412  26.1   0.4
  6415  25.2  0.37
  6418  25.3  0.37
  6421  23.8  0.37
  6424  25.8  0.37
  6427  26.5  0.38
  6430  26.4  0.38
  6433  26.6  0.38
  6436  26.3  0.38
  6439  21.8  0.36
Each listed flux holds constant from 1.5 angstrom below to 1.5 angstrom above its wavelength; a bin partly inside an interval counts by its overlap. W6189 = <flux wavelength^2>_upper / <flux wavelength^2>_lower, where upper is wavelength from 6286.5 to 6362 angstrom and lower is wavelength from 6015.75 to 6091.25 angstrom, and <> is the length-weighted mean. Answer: 1.1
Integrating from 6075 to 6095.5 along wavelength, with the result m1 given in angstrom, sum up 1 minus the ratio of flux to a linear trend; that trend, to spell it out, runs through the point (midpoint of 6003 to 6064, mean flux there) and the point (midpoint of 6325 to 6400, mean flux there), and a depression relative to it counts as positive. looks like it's -1.5 angstrom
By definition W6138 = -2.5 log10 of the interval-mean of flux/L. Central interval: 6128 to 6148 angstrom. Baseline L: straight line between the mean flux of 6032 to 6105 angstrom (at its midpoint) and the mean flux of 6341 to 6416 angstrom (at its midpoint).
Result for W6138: -0.09 mag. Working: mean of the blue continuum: 21.6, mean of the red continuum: 23.3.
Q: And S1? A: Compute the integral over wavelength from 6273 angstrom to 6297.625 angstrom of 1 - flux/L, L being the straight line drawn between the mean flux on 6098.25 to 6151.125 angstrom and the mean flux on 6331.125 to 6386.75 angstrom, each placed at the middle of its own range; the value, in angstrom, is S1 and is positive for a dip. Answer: 5.4 angstrom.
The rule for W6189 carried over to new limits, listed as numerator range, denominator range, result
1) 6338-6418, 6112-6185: 1.25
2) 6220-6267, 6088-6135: 0.67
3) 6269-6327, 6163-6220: 1.30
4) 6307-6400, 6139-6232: 1.44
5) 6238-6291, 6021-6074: 0.82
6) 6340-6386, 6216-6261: 1.70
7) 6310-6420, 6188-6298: 1.56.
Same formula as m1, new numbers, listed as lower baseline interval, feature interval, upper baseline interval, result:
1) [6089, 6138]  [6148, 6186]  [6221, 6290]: 4.5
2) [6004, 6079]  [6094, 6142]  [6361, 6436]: -2.2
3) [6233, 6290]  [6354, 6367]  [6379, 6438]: -0.6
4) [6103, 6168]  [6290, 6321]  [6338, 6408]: 3.4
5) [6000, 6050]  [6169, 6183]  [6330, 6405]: 2.8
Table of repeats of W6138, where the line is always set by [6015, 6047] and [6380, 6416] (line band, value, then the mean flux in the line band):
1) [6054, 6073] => -0.051 mag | 21.5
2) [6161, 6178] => 0.374 mag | 15.2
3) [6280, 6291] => 0.237 mag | 18.1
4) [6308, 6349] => 0.021 mag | 22.5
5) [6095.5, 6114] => -0.053 mag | 22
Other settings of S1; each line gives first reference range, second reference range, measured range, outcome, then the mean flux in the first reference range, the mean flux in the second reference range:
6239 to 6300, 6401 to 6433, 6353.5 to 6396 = 1.95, 16.4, 25.8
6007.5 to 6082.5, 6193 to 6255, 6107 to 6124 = -3.40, 20.8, 14.3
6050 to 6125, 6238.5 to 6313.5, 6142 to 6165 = 0.37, 21.8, 17.1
